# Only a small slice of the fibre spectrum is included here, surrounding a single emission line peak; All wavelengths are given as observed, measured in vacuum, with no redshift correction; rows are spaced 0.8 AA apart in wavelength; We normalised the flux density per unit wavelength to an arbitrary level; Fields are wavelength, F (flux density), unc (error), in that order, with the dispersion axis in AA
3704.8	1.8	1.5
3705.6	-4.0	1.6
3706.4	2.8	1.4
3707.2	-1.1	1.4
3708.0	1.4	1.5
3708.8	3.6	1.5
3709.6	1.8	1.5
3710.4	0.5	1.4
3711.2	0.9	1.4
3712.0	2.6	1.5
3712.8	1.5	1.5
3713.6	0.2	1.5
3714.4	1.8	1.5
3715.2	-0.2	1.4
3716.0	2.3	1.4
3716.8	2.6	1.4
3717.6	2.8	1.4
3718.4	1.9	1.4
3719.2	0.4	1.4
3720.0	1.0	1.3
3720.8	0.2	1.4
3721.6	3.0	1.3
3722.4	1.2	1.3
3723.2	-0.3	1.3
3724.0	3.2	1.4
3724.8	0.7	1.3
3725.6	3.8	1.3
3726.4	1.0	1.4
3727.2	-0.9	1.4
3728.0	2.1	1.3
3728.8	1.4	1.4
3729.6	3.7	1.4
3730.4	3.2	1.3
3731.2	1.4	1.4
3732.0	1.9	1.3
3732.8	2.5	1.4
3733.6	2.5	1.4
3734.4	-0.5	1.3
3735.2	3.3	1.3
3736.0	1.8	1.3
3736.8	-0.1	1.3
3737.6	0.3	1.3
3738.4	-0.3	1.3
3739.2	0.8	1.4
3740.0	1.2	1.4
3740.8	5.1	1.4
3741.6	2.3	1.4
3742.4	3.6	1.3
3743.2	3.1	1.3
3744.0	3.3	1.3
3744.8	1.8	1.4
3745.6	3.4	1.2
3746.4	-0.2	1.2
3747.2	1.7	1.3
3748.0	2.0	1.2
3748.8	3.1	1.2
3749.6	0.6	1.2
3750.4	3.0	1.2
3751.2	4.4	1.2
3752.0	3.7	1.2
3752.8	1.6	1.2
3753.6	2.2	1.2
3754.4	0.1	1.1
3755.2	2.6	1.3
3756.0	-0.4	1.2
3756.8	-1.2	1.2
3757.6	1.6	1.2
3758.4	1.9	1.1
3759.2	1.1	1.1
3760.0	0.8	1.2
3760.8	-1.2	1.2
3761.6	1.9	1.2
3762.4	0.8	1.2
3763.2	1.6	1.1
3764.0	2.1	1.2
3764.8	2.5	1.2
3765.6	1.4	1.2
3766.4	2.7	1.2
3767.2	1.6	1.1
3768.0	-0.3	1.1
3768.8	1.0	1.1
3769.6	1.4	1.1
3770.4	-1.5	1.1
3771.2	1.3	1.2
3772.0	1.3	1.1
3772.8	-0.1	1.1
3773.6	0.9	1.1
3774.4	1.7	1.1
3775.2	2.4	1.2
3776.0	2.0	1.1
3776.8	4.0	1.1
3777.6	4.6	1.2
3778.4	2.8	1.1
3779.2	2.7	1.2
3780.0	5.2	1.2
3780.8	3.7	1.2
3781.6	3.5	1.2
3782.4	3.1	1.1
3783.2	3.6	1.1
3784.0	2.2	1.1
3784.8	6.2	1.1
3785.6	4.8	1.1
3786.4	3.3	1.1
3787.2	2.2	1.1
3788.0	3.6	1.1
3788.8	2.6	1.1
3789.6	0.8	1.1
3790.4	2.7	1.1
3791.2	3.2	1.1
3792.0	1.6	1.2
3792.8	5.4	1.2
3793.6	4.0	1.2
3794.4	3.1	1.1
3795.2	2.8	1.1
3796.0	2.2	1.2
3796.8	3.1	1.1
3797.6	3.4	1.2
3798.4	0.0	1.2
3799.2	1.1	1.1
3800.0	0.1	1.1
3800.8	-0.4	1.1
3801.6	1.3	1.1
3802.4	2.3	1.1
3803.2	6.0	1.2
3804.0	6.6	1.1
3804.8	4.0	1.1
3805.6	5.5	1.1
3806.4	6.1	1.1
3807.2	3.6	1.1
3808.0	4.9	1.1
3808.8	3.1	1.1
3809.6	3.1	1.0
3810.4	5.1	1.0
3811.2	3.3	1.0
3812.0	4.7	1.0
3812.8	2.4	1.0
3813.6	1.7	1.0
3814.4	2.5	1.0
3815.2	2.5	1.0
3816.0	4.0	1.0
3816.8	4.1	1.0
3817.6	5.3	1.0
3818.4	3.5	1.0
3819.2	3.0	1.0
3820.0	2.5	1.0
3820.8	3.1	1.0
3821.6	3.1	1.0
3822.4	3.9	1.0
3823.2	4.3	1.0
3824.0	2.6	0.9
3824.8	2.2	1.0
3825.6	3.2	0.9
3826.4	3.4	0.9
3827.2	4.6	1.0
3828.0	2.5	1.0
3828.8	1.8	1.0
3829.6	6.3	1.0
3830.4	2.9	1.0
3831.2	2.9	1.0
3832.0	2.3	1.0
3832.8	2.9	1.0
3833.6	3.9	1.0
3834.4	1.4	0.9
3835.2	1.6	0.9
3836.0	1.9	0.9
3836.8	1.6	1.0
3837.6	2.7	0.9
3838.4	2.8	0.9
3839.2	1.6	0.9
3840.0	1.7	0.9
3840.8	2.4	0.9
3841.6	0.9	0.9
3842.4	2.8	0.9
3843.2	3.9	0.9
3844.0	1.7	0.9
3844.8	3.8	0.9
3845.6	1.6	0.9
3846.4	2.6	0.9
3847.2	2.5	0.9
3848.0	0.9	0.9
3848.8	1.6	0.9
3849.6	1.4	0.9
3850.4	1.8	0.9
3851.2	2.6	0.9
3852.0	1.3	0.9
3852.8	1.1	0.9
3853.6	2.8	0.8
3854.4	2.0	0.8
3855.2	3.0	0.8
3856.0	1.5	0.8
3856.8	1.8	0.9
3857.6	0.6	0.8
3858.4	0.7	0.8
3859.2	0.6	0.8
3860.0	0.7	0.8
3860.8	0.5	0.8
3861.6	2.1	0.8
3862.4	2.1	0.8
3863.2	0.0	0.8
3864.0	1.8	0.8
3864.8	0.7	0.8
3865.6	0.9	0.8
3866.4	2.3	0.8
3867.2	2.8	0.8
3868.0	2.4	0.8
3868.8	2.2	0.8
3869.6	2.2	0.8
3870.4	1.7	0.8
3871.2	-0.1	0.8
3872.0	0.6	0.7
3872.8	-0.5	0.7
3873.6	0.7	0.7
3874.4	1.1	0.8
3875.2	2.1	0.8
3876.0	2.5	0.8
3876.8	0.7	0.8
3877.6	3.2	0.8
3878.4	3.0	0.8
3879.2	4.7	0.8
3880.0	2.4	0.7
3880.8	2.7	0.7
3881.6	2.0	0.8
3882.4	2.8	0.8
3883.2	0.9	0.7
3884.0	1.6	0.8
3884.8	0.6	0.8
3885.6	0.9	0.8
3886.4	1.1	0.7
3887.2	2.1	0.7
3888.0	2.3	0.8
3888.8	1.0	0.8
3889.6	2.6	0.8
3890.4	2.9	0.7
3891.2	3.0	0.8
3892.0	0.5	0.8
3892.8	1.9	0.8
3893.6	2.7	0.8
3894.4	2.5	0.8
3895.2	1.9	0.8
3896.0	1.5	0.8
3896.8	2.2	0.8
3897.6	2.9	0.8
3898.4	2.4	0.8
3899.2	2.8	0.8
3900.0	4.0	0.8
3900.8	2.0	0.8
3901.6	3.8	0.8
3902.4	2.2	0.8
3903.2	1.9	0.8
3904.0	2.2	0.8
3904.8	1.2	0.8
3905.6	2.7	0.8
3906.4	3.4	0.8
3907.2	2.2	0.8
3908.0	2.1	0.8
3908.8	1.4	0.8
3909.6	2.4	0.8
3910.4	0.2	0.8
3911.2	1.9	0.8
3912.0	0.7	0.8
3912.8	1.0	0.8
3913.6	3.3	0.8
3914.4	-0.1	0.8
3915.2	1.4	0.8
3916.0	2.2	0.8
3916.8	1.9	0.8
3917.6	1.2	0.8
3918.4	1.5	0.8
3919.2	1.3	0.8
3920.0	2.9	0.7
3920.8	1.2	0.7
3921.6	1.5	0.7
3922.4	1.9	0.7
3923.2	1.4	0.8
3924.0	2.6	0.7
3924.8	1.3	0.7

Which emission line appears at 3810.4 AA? Lyman alpha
